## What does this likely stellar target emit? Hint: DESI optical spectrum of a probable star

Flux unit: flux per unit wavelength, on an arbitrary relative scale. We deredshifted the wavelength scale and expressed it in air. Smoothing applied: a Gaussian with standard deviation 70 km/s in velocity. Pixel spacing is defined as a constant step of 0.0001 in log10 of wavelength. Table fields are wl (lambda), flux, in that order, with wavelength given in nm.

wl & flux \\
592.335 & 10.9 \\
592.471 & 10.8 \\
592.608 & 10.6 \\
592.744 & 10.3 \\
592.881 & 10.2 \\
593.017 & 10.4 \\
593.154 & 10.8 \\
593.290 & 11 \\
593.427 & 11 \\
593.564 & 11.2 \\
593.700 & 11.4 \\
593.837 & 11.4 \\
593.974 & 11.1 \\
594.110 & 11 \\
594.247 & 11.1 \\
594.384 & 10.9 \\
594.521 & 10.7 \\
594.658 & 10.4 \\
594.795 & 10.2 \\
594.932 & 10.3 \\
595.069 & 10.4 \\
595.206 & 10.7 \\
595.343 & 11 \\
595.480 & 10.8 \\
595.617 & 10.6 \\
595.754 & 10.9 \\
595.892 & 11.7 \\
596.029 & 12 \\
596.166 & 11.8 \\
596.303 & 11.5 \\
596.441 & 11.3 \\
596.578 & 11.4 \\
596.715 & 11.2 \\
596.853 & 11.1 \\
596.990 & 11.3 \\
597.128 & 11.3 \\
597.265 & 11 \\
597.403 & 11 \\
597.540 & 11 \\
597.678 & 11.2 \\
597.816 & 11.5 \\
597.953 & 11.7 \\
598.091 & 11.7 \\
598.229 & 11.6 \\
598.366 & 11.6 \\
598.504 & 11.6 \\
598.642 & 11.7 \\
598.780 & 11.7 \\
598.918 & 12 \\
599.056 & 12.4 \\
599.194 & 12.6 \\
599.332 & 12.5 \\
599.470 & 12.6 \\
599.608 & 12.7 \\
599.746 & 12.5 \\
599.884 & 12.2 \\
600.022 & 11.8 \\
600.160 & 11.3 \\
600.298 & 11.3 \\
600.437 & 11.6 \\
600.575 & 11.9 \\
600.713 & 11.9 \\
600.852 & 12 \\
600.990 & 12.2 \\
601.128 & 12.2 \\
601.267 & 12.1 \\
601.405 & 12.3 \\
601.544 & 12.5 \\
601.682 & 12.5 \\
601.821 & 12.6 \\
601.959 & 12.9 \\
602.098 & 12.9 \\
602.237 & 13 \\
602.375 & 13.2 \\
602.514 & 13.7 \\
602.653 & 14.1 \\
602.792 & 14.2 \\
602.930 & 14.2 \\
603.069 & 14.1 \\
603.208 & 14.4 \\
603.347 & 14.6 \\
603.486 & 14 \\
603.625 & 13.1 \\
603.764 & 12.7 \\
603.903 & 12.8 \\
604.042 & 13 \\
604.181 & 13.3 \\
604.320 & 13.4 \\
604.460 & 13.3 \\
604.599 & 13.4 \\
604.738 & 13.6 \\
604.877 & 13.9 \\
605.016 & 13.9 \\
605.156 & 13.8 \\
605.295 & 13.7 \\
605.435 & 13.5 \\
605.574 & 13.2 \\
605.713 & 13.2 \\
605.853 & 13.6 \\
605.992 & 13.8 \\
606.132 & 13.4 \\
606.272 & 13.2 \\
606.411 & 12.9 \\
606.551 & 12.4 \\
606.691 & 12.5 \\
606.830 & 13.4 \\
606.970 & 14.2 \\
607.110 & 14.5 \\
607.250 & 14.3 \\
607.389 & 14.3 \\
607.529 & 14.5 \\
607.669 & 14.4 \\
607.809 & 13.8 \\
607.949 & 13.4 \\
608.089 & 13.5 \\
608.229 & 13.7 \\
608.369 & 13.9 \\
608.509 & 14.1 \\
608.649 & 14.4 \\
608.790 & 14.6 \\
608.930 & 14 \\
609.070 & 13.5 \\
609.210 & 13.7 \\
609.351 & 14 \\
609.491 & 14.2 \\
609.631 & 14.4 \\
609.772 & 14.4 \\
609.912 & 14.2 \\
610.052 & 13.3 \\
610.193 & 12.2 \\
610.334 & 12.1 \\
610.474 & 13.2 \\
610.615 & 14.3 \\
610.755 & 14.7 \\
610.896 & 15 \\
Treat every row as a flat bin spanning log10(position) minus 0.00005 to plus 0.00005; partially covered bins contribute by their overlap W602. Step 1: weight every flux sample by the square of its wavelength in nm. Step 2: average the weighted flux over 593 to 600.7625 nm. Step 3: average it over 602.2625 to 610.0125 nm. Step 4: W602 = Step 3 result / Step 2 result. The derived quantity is 1.24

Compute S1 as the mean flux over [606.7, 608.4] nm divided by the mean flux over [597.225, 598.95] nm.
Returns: 1.2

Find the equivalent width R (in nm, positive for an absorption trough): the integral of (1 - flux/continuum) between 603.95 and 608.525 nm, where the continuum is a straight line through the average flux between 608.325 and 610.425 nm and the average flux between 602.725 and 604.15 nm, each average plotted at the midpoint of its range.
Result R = 0.05 nm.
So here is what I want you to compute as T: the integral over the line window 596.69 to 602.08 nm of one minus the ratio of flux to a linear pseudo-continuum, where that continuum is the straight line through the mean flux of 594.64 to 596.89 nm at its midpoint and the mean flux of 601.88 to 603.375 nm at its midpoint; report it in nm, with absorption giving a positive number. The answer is 0.242 nm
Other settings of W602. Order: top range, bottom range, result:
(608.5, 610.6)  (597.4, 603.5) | 1.14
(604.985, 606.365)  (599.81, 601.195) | 1.16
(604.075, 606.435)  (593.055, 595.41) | 1.29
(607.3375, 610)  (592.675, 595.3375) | 1.37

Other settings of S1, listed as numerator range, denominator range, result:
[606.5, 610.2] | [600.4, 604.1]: 1.07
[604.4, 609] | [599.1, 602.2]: 1.12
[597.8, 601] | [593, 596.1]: 1.09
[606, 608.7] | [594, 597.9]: 1.24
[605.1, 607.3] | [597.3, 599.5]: 1.15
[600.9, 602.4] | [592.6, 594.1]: 1.15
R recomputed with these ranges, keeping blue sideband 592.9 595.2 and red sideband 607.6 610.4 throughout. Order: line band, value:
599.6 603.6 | -0.15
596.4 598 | 0.03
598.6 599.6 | -0.04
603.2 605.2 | -0.11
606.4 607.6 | -0.03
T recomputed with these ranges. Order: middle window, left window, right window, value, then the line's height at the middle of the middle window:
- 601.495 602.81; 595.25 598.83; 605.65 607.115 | -0.074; 12.4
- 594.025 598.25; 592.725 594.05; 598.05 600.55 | 0.111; 11.4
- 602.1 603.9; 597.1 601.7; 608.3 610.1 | -0.146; 12.7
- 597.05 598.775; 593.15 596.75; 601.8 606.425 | 0.061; 11.8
